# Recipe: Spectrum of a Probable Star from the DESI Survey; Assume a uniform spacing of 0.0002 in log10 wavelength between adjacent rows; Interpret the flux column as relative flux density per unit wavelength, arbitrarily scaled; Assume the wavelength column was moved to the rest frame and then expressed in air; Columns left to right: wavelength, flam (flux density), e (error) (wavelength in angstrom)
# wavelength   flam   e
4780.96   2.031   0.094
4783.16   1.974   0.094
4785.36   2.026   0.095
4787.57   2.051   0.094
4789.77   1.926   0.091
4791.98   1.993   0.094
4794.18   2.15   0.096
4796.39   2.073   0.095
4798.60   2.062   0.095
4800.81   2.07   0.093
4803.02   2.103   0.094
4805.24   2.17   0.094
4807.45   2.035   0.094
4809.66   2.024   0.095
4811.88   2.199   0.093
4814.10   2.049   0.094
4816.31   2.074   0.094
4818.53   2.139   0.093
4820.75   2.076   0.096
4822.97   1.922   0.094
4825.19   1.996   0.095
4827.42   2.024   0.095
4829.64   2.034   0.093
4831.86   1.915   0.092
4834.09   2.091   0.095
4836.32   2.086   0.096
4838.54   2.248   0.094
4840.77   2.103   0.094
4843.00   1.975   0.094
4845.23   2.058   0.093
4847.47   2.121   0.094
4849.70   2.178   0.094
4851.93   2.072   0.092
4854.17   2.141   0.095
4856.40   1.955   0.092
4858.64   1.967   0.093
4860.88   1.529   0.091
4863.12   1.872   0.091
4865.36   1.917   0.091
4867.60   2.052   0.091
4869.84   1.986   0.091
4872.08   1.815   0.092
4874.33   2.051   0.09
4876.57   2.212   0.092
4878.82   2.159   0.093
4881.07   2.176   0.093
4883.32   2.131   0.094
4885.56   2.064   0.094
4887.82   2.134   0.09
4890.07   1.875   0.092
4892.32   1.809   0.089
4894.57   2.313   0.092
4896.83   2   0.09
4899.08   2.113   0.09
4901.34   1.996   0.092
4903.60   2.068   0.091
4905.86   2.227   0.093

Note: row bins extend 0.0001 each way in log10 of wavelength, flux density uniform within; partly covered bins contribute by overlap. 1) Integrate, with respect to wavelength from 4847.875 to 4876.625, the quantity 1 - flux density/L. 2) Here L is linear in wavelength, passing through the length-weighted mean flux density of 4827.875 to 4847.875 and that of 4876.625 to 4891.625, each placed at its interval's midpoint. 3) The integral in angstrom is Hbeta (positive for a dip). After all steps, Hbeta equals 1.4 angstrom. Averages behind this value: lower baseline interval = 2.07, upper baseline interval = 2.09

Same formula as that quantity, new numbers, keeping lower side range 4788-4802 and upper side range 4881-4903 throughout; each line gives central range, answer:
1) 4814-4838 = 0.10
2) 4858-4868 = 0.99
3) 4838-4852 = -0.36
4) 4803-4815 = -0.28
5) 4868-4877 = 0.22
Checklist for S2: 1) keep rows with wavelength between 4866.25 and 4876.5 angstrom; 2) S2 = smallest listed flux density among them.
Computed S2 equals 1.815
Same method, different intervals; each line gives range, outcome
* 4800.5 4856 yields 1.915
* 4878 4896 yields 1.809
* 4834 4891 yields 1.529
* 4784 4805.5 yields 1.926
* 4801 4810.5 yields 2.024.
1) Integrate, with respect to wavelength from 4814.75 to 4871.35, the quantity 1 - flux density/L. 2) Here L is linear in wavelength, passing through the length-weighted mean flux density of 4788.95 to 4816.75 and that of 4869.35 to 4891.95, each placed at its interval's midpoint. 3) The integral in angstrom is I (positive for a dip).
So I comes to 1.2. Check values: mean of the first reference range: 2.07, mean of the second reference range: 2.05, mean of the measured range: 2.02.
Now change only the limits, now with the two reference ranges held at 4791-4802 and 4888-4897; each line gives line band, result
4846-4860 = -0.17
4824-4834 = 0.25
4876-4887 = -0.68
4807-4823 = -0.12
